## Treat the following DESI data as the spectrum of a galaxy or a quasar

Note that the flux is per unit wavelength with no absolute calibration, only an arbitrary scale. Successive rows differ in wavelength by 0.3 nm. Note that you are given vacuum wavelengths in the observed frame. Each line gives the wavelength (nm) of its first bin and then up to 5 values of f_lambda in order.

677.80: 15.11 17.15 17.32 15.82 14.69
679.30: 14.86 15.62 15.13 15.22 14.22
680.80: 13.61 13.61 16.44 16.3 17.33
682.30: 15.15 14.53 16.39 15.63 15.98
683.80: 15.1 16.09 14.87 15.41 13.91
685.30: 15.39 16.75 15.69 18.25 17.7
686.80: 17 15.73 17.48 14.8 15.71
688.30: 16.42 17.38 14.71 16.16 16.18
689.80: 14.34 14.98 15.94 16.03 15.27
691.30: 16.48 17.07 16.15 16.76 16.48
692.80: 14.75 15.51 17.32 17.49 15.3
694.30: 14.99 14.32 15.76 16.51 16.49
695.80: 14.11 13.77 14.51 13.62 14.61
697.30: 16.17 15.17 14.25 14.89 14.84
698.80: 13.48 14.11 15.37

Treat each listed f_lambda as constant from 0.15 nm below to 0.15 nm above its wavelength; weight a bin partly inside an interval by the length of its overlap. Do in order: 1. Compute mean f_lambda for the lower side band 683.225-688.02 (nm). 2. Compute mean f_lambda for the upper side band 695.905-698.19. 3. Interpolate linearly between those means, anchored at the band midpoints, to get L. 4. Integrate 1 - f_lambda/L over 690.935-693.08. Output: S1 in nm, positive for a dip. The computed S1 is -0.13 nm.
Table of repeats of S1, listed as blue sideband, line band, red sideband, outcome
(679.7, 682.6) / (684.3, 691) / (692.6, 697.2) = -0.307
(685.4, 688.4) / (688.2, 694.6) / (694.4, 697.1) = -0.109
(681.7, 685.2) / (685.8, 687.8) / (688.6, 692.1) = -0.135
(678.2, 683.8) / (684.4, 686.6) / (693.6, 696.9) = -0.099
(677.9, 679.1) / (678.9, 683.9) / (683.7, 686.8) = 0.263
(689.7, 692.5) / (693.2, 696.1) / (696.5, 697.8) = -0.074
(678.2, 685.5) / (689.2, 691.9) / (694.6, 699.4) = -0.138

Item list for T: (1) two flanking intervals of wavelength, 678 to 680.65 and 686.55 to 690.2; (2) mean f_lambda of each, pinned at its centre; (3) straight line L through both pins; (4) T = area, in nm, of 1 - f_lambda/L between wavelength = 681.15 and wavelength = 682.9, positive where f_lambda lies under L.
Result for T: -0.02 nm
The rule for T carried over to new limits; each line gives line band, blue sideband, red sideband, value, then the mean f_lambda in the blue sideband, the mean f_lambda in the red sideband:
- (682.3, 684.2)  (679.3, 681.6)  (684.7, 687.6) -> 0.003 nm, 14.9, 16.4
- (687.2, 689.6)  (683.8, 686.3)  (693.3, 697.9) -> -0.081 nm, 15.7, 15.3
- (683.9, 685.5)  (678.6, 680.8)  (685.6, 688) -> 0.093 nm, 15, 16.6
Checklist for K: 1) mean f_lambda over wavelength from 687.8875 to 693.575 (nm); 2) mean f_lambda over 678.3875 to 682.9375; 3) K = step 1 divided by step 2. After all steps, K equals 1.0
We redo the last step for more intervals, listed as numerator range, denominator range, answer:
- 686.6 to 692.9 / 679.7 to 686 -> 1.04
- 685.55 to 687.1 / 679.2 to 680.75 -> 1.14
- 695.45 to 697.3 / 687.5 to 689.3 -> 0.91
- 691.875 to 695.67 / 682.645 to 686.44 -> 1.01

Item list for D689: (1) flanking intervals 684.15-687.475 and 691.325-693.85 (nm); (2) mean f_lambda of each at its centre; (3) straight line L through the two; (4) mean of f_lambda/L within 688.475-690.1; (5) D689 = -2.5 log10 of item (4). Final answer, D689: 0.044 mag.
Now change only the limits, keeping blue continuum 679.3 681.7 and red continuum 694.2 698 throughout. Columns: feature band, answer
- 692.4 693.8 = -0.091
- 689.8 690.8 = -0.035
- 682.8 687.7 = -0.078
